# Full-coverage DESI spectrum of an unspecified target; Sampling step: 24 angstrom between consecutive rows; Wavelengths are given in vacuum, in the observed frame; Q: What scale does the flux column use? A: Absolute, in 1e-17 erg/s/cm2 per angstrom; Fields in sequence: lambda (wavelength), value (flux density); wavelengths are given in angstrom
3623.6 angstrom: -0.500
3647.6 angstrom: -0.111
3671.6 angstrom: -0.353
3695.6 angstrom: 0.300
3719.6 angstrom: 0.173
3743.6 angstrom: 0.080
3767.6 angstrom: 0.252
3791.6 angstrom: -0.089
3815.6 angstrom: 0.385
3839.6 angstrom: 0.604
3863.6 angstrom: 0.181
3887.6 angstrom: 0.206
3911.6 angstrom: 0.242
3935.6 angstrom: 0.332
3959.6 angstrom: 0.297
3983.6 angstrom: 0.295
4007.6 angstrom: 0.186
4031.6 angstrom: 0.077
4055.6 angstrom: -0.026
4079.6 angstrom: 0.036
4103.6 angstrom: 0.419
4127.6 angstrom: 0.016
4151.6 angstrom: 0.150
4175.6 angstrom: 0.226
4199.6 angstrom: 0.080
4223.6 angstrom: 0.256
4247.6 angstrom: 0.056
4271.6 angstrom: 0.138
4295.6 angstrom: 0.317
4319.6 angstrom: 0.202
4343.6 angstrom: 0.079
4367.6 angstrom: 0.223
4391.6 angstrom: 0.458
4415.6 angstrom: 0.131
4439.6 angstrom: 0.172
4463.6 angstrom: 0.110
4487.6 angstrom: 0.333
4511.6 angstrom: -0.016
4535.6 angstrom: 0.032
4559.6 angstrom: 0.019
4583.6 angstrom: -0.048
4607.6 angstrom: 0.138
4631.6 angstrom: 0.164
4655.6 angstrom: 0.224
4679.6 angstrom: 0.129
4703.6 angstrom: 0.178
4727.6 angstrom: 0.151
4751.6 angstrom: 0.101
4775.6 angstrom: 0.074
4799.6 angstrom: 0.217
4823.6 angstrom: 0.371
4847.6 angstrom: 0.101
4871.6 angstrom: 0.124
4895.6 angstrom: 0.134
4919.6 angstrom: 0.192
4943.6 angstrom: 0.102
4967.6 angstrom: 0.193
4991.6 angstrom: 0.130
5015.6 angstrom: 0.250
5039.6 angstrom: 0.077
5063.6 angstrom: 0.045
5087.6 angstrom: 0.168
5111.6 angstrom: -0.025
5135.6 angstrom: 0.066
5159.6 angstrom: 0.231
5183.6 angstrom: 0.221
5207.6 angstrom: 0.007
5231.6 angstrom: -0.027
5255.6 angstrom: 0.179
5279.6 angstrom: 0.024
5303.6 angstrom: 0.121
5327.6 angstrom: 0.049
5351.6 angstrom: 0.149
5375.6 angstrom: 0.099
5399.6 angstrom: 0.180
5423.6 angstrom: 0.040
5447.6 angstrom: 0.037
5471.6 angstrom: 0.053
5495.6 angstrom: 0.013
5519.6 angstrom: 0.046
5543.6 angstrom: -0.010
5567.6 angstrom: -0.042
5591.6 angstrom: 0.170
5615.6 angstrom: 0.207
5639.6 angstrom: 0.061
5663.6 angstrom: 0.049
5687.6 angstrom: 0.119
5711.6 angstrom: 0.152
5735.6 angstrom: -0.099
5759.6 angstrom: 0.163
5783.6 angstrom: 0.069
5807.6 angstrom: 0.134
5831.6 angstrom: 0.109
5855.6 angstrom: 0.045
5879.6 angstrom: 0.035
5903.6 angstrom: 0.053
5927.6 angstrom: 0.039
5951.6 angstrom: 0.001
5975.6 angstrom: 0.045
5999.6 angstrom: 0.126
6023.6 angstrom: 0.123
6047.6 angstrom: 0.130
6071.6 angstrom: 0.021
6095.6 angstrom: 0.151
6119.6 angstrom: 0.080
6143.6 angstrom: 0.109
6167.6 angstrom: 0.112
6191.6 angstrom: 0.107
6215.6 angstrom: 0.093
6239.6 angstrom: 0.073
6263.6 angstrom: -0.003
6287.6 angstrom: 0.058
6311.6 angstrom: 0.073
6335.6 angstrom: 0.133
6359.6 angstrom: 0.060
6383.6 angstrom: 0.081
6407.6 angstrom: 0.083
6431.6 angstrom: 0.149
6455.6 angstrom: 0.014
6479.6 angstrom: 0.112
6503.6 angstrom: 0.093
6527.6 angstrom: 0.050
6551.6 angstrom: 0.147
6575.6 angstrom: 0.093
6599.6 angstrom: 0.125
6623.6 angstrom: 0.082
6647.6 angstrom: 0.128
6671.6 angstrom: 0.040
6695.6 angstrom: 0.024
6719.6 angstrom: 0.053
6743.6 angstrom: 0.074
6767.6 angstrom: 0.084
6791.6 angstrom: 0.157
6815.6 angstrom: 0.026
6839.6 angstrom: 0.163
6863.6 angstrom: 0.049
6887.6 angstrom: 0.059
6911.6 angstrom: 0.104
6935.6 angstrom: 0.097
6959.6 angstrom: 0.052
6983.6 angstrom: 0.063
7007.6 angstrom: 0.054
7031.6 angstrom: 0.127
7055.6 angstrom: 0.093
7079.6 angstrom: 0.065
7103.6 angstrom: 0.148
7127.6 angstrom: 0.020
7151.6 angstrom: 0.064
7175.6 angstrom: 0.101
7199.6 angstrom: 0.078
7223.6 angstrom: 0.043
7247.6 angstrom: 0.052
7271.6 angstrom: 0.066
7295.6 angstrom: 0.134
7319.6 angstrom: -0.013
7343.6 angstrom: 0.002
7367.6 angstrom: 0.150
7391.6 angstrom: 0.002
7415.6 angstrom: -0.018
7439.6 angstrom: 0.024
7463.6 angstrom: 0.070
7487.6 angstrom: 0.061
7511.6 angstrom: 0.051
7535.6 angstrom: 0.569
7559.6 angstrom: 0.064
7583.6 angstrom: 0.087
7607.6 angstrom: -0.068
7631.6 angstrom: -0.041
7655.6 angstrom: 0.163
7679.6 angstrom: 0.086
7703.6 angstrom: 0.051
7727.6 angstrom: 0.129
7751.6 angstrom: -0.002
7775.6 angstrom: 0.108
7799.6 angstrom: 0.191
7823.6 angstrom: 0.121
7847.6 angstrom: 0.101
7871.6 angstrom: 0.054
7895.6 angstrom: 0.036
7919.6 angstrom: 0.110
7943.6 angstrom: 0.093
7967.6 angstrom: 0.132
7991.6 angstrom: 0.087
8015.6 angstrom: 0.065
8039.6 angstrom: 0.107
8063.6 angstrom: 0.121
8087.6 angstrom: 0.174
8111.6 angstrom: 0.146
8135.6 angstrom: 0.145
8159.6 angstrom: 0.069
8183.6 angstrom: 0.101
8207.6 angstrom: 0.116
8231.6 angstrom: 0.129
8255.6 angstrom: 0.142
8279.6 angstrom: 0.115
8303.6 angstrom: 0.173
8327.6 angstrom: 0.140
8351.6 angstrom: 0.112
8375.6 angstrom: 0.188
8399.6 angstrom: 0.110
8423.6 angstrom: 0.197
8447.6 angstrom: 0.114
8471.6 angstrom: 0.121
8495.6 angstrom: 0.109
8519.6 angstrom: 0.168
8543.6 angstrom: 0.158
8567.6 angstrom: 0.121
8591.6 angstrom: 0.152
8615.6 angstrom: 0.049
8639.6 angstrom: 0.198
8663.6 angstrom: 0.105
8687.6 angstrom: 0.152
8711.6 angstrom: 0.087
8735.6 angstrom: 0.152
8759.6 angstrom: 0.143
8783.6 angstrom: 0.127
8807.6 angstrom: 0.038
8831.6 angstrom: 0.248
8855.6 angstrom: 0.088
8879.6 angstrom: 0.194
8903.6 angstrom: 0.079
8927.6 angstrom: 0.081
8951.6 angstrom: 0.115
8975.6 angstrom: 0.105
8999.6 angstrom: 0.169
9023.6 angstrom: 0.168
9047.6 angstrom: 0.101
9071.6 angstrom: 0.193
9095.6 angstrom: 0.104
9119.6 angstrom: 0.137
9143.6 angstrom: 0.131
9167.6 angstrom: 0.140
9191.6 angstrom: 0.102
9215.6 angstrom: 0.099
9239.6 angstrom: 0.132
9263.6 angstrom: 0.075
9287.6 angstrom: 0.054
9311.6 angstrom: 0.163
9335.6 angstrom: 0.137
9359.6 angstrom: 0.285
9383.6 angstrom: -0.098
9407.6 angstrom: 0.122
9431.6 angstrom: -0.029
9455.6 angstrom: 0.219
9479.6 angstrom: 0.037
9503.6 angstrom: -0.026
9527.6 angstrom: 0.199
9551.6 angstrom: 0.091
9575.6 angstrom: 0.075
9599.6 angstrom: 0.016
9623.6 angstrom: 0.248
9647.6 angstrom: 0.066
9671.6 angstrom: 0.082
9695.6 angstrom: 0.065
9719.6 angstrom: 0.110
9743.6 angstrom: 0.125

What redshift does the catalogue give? 1.02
